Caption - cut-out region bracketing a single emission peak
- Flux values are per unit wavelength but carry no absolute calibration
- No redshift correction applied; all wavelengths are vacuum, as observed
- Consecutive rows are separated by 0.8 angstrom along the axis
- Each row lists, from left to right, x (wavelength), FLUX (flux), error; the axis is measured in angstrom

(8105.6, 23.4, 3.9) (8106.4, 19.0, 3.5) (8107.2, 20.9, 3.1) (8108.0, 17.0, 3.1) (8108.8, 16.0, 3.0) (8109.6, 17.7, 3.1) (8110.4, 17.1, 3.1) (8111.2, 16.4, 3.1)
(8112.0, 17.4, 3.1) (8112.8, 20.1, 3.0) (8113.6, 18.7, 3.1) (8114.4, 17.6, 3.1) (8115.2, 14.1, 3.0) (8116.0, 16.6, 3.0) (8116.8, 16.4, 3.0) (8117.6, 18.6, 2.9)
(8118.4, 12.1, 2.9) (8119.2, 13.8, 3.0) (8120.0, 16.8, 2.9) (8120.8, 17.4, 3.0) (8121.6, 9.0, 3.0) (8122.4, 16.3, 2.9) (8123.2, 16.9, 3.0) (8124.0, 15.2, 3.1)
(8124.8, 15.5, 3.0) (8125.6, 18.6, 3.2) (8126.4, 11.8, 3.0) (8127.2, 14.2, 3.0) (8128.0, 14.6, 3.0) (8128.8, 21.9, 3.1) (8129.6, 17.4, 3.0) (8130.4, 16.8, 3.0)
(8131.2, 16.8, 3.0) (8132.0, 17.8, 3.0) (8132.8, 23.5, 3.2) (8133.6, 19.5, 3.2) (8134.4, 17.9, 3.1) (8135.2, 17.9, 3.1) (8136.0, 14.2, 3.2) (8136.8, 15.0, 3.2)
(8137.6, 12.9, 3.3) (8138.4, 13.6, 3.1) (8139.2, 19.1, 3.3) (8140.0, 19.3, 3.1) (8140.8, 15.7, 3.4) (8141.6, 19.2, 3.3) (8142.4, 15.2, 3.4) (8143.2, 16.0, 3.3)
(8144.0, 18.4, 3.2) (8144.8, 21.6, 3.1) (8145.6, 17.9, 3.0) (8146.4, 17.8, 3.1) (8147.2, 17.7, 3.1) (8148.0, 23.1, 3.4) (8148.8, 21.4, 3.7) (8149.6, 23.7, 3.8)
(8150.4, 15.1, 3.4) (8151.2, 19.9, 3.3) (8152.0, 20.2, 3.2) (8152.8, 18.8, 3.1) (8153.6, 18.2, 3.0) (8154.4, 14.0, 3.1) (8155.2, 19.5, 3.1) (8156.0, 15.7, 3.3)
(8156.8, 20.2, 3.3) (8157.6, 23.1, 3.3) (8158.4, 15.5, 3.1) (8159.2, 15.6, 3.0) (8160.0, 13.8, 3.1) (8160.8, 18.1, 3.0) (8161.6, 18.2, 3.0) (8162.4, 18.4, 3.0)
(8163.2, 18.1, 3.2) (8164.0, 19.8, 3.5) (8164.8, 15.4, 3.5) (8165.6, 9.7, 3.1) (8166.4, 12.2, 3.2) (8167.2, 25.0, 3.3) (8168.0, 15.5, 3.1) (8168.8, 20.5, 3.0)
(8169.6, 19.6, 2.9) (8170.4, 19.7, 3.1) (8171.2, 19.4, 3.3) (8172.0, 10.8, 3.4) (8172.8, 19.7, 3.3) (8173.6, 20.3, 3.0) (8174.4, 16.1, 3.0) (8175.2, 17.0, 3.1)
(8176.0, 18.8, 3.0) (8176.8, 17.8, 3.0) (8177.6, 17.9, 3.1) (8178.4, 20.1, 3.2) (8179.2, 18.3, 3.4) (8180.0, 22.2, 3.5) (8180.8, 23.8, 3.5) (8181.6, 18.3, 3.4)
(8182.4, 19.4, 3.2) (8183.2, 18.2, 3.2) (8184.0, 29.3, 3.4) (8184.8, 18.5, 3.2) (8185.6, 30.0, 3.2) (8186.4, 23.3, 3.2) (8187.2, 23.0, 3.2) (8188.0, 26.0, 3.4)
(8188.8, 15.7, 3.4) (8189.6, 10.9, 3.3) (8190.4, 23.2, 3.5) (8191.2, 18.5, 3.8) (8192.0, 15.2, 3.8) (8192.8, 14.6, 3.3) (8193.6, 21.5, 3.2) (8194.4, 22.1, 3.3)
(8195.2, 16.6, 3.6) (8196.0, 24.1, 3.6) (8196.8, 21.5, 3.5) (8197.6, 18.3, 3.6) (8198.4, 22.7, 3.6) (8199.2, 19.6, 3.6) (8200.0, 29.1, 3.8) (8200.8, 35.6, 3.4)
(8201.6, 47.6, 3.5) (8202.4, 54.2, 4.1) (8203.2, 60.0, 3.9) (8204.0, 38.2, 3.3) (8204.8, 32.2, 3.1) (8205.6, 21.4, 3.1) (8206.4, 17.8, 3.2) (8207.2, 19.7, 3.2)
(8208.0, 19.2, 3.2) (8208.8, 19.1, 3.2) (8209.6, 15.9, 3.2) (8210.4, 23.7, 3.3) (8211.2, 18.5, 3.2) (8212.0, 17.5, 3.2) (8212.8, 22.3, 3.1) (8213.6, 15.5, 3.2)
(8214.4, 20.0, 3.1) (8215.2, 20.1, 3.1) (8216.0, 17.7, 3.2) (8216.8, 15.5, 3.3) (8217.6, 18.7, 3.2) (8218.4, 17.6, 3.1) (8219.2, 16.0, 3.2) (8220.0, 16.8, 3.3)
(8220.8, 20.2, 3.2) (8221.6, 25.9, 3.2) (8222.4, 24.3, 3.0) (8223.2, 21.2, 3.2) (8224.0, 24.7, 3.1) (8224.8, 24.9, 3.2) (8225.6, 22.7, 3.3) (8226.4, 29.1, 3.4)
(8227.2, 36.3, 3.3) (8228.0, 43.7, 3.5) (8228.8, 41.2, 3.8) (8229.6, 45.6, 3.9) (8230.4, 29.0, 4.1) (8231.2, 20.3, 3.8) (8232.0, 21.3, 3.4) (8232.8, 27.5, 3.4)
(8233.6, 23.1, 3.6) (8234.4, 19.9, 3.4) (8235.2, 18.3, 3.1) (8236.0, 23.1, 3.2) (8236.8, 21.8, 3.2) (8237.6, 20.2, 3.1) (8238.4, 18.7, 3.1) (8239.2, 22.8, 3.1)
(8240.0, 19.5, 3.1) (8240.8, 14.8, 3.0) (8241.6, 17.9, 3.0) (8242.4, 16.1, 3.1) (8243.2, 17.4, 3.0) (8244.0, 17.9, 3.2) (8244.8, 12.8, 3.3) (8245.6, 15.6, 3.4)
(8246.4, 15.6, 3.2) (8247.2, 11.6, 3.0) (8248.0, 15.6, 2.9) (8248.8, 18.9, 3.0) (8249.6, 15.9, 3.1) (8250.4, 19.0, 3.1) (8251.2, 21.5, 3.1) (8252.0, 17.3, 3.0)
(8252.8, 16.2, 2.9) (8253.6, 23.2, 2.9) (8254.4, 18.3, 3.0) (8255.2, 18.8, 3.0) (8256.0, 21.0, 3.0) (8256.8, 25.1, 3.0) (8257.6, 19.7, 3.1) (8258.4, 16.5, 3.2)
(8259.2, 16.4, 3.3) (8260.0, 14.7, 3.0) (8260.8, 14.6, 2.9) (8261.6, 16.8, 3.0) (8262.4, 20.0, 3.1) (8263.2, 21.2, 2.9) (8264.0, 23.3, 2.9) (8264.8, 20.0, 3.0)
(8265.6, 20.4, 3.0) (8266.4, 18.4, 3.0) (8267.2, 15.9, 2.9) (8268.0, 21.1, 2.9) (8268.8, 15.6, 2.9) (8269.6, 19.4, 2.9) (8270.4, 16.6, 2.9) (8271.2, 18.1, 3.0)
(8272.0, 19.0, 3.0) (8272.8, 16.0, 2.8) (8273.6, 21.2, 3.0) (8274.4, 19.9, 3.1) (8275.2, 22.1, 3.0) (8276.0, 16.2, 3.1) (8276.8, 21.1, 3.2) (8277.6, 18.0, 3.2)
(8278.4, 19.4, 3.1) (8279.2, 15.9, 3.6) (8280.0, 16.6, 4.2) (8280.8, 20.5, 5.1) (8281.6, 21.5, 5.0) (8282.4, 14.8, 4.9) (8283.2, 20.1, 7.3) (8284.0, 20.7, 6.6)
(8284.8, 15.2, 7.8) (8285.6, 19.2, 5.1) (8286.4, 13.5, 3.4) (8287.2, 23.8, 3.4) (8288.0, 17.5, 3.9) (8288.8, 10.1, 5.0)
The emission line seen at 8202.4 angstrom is H-alpha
